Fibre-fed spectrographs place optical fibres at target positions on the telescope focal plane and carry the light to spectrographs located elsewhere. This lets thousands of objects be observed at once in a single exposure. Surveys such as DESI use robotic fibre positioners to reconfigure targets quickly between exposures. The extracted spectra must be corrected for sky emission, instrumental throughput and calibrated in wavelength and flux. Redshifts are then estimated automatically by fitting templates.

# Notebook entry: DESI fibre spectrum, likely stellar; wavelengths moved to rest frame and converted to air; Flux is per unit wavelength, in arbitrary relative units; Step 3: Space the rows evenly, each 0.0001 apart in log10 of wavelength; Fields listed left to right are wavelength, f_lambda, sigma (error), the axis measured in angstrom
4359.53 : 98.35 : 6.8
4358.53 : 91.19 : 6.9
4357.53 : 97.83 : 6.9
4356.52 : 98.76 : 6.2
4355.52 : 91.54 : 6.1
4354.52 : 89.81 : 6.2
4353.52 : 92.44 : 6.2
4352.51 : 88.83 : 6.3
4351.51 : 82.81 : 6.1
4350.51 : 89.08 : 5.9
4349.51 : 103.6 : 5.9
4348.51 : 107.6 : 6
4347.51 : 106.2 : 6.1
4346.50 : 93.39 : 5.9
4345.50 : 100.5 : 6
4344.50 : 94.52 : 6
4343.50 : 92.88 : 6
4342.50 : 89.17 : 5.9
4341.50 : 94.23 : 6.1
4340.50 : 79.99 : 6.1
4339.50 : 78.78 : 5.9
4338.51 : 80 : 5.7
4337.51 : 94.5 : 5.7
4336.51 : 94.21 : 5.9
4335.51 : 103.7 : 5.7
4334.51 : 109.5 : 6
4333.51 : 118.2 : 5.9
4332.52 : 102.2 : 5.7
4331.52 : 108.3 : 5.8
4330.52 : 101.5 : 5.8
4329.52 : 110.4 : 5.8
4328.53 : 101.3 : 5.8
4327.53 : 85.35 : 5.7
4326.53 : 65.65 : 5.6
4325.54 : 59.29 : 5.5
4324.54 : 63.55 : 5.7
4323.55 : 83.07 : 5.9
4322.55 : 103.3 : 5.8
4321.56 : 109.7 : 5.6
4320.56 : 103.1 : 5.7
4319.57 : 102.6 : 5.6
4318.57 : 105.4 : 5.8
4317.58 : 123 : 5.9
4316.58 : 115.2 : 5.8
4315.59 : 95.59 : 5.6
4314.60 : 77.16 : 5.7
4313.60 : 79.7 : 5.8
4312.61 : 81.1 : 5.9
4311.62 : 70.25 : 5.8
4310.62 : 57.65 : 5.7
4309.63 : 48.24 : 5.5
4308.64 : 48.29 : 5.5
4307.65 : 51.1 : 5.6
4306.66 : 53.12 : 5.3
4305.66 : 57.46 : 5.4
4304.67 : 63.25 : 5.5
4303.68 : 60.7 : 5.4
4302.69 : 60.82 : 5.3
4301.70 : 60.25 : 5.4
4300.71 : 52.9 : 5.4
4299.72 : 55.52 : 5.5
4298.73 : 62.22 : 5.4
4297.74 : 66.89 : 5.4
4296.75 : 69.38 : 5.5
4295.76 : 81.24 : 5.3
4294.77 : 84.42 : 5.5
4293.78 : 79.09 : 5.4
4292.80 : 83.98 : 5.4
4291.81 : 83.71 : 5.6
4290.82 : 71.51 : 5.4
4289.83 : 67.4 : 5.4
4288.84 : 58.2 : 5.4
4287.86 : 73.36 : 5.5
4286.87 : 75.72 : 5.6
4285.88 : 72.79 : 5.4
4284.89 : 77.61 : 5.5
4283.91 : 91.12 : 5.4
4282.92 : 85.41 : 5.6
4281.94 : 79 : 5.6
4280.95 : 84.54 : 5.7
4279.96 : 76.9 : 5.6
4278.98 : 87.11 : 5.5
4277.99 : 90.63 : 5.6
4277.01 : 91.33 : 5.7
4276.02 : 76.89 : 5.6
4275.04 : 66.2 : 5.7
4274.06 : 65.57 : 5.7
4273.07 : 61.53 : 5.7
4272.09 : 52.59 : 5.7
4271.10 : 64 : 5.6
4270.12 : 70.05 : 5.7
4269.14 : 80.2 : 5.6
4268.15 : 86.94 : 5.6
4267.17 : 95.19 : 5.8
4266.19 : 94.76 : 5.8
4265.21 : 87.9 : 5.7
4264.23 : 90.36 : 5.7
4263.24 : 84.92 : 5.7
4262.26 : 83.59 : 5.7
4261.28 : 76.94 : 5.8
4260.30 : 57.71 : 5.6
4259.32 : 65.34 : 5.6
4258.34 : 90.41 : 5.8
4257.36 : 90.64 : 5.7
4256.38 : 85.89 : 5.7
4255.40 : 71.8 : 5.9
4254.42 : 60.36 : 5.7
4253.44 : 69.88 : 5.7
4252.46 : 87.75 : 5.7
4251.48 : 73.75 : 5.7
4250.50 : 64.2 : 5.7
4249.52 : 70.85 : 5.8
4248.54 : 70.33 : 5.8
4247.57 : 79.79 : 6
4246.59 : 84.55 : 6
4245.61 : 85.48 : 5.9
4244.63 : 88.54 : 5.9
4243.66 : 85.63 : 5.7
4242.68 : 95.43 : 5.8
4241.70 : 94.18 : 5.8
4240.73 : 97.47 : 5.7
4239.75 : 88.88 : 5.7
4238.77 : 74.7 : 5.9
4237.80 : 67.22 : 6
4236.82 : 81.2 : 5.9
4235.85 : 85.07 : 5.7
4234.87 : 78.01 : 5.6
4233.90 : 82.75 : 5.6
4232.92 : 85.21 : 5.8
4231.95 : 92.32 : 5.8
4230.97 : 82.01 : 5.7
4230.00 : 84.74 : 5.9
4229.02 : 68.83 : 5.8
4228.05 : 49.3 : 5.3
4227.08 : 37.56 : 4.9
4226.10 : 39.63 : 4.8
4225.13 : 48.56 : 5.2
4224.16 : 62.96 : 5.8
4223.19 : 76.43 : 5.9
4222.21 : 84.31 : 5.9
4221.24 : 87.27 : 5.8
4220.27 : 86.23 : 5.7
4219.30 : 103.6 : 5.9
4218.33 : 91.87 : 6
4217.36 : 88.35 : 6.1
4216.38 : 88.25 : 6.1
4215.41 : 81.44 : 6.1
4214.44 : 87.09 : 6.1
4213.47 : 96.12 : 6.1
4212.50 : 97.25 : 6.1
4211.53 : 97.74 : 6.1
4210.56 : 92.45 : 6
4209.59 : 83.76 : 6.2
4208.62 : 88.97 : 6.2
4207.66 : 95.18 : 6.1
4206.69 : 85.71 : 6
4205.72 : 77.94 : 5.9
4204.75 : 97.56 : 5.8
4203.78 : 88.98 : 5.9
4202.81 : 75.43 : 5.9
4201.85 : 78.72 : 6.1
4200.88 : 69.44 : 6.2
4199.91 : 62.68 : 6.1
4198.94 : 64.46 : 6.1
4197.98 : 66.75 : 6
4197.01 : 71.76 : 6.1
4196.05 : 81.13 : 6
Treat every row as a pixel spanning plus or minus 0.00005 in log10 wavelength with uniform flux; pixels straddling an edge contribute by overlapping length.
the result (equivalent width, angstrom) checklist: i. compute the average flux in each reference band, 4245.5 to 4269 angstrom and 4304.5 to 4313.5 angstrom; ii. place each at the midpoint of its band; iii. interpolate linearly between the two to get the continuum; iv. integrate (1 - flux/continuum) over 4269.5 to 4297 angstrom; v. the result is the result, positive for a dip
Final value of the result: -2.6 angstrom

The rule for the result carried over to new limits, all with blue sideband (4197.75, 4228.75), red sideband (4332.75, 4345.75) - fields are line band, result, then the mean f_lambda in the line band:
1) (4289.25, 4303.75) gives 3.2 angstrom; 69.5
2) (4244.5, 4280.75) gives 3.2 angstrom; 77.8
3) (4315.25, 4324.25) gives -1.1 angstrom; 104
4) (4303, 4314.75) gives 3.8 angstrom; 61.9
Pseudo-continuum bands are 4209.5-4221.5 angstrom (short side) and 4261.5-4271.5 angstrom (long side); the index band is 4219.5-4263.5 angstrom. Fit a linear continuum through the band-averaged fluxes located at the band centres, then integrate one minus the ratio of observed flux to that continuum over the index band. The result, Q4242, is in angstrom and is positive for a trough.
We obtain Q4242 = 5.2 angstrom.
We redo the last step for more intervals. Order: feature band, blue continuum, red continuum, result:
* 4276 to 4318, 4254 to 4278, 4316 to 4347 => 5.86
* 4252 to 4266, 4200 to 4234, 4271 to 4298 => -0.26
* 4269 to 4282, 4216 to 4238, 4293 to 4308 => -1.16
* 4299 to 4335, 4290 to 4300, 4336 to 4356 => 0.34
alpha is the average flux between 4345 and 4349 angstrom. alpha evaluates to 102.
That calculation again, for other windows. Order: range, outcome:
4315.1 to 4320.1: 108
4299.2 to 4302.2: 56.3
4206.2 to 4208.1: 90.2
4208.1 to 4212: 90.9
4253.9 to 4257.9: 77.3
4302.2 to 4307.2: 59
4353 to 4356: 91.2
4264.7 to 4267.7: 92.8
